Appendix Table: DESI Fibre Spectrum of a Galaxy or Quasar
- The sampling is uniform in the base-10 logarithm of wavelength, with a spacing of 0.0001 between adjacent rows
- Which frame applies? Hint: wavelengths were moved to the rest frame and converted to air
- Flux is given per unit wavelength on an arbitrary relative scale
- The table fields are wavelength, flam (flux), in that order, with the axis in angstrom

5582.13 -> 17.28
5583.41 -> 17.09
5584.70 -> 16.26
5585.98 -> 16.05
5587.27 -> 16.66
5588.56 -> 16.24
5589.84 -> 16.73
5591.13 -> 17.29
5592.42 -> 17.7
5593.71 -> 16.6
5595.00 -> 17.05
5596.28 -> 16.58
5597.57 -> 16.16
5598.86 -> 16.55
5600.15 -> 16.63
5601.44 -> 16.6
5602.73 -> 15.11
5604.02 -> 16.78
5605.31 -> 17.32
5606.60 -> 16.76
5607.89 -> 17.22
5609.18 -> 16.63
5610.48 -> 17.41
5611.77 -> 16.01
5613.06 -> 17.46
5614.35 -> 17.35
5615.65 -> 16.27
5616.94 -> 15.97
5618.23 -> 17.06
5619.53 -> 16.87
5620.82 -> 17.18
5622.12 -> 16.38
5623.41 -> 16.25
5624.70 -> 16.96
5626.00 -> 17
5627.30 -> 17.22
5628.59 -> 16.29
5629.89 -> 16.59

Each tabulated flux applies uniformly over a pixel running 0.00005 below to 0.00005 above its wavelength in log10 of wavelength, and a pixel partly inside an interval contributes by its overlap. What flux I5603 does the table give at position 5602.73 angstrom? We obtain 15.11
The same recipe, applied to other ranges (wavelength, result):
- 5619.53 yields 16.87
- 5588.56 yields 16.24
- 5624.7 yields 16.96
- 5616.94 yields 15.97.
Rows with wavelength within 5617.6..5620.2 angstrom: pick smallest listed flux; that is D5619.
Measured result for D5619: 16.87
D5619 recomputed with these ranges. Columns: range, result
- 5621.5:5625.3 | 16.25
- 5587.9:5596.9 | 16.24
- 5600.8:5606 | 15.11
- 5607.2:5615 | 16.01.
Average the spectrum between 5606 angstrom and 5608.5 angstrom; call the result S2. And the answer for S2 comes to 17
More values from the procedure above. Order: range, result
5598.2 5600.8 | 16.6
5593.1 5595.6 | 16.8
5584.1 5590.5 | 16.4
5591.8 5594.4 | 17.1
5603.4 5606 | 17.1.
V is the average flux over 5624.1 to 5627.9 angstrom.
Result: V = 17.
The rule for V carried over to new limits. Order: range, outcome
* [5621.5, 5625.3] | 16.6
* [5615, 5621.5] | 16.7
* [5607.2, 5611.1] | 17.1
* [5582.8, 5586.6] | 16.5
